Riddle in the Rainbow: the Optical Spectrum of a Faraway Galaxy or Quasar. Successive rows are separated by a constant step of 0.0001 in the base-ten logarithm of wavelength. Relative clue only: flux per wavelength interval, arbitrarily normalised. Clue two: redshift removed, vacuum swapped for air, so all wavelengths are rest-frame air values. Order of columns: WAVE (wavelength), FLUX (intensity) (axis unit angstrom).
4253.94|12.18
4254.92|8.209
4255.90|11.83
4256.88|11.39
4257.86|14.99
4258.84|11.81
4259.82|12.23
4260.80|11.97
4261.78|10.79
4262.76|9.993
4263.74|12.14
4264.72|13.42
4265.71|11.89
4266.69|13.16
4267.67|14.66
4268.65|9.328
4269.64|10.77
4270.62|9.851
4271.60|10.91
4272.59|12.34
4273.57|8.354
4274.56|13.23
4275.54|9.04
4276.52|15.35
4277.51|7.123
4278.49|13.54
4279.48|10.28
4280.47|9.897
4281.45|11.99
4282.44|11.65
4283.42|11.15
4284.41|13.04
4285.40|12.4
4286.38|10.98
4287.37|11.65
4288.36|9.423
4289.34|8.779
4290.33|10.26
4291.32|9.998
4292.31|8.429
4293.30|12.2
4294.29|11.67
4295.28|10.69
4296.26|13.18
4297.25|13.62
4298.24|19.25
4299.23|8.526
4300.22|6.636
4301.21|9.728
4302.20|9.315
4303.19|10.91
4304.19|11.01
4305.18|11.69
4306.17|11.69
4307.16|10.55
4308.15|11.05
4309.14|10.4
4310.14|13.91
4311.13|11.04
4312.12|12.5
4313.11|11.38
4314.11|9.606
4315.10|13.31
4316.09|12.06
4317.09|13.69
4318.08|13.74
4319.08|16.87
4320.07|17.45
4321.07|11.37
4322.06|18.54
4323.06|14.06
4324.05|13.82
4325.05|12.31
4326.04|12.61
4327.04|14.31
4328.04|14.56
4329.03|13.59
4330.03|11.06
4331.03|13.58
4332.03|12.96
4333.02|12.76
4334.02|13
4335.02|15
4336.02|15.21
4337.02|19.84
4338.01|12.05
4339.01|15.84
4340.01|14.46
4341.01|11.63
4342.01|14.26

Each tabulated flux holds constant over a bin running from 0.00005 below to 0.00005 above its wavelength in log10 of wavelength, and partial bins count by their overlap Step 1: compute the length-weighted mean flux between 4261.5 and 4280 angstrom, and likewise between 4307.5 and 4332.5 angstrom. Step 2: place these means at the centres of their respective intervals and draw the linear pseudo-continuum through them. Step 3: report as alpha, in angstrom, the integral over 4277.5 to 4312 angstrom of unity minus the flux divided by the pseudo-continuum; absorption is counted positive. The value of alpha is 3.1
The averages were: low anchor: 11.4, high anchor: 13.2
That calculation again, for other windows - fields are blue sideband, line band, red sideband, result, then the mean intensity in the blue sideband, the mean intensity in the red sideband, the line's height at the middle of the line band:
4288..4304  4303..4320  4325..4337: -0.2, 10.8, 13.7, 12.1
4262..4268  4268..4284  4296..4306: 1.5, 12.4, 11.3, 12.1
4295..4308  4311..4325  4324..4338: -0.9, 11.3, 13.8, 12.7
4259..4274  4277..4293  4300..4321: 1.3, 11.5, 11.9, 11.7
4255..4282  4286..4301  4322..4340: 1.9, 11.5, 14.1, 12.5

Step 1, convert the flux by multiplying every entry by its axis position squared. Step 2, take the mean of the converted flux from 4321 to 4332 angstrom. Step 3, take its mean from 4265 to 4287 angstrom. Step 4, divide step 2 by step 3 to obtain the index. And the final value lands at 1.23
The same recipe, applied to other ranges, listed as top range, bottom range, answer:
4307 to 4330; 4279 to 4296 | 1.23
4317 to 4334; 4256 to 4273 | 1.21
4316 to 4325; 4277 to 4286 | 1.32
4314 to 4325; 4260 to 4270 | 1.22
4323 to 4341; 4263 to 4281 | 1.25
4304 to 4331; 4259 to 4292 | 1.17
